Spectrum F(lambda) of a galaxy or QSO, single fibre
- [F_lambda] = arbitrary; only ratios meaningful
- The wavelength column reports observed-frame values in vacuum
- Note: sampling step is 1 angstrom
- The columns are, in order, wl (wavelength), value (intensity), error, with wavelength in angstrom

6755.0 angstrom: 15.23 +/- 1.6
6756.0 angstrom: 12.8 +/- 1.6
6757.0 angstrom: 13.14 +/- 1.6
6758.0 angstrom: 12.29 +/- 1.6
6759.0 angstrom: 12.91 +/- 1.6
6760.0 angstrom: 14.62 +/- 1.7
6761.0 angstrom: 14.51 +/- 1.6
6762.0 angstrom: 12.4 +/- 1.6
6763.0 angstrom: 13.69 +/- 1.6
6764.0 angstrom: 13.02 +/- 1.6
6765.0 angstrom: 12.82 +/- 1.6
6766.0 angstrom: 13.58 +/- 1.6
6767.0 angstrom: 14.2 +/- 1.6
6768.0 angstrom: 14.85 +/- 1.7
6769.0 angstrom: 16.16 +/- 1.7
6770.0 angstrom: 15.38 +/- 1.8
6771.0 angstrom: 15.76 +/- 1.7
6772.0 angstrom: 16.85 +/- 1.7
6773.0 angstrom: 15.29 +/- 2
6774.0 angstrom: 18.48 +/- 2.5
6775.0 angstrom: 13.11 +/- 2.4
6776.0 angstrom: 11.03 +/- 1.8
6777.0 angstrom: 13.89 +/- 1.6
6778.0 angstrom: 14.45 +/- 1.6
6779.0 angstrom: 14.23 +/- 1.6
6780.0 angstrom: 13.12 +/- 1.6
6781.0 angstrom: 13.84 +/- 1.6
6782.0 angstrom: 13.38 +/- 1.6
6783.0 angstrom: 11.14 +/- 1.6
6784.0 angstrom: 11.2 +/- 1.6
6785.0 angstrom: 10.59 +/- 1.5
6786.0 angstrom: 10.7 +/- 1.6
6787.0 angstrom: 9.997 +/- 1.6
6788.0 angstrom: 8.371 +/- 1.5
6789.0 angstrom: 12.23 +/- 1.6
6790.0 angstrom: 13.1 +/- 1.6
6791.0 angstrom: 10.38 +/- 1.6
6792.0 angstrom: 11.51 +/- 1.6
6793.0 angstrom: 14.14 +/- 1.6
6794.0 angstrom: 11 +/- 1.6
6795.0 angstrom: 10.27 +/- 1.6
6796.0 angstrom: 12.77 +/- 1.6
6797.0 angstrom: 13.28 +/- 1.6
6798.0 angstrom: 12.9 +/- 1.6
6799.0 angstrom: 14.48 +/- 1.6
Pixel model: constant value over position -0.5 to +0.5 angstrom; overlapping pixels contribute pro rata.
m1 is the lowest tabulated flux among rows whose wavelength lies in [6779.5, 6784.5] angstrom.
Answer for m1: 11.14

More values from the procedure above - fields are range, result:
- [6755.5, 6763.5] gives 12.29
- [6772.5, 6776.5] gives 11.03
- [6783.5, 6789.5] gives 8.371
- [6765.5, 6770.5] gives 13.58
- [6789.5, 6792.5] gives 10.38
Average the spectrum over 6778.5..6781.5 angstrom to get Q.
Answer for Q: 13.7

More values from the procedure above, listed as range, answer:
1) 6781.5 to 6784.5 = 11.9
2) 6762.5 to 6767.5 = 13.5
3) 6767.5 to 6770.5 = 15.5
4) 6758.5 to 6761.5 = 14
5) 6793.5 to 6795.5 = 10.6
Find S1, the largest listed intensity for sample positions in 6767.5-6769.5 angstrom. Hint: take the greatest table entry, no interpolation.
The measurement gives 16.16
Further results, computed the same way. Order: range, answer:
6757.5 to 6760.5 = 14.62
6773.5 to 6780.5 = 18.48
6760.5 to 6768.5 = 14.85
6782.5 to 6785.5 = 11.2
